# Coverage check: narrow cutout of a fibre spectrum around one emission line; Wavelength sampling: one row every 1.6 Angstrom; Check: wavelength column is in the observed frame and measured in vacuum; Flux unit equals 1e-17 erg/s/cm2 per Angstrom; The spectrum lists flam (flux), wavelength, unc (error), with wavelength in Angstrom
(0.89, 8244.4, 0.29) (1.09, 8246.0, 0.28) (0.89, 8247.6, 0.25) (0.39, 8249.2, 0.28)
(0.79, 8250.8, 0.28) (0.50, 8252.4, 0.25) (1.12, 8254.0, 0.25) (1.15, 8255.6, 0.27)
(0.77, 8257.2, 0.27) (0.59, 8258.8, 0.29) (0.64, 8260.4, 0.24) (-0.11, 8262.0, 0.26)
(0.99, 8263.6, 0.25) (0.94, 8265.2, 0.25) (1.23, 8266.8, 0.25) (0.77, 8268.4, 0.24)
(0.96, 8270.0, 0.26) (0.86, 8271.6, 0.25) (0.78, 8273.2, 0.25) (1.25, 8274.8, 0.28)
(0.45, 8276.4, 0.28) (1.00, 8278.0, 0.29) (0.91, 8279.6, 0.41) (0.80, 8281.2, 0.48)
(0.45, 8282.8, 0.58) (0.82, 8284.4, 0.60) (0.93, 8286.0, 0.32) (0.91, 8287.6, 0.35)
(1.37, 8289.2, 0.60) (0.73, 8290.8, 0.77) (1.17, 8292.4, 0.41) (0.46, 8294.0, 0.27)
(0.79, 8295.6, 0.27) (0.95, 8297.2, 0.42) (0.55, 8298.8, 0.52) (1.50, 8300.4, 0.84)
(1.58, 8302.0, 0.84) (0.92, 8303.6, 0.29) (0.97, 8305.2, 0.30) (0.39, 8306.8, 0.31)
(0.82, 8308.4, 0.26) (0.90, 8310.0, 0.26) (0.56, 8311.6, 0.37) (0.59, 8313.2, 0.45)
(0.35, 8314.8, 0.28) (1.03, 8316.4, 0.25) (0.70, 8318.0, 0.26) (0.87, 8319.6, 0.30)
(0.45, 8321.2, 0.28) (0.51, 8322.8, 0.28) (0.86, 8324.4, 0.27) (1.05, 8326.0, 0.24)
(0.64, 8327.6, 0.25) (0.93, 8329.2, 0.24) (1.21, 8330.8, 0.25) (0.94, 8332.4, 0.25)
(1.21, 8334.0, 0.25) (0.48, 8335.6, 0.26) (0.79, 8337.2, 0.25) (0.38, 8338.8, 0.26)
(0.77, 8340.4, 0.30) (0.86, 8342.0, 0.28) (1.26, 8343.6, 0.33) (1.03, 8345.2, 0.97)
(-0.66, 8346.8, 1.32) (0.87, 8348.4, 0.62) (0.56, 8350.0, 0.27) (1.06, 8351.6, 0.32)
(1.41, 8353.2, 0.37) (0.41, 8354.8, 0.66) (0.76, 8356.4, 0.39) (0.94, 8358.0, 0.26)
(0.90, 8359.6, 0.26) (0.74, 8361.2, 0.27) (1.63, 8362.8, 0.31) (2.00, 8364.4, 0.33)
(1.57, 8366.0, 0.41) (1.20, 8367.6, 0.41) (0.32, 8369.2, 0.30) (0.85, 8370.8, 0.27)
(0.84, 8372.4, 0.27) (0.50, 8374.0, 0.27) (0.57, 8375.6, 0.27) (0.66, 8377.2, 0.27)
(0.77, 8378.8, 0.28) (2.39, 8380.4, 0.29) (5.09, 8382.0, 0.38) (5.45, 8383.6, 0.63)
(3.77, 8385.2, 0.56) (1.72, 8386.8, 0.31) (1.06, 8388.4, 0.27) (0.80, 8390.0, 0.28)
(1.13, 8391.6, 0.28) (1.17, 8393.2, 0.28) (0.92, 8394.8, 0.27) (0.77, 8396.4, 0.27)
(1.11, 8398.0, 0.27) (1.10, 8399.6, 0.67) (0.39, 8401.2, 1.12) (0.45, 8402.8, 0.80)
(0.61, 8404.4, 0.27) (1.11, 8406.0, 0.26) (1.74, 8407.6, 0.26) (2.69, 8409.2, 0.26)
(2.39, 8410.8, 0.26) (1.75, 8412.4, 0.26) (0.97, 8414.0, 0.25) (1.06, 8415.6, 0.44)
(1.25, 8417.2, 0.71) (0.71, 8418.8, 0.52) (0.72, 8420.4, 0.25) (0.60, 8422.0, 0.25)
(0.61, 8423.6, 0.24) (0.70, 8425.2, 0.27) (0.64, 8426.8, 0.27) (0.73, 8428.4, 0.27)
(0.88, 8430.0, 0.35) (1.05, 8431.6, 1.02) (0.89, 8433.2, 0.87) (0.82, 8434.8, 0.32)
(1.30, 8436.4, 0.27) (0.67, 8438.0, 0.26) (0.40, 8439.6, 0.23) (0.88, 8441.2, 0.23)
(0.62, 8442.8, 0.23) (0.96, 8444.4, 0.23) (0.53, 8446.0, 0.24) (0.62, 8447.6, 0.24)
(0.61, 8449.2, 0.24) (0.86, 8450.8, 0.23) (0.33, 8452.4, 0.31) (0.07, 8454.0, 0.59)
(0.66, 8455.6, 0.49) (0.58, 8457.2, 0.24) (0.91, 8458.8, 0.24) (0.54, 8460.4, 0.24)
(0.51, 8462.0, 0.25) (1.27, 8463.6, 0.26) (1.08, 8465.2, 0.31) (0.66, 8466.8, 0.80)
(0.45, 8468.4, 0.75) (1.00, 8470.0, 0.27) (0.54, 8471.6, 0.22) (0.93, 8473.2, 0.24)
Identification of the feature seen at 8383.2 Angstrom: H-alpha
